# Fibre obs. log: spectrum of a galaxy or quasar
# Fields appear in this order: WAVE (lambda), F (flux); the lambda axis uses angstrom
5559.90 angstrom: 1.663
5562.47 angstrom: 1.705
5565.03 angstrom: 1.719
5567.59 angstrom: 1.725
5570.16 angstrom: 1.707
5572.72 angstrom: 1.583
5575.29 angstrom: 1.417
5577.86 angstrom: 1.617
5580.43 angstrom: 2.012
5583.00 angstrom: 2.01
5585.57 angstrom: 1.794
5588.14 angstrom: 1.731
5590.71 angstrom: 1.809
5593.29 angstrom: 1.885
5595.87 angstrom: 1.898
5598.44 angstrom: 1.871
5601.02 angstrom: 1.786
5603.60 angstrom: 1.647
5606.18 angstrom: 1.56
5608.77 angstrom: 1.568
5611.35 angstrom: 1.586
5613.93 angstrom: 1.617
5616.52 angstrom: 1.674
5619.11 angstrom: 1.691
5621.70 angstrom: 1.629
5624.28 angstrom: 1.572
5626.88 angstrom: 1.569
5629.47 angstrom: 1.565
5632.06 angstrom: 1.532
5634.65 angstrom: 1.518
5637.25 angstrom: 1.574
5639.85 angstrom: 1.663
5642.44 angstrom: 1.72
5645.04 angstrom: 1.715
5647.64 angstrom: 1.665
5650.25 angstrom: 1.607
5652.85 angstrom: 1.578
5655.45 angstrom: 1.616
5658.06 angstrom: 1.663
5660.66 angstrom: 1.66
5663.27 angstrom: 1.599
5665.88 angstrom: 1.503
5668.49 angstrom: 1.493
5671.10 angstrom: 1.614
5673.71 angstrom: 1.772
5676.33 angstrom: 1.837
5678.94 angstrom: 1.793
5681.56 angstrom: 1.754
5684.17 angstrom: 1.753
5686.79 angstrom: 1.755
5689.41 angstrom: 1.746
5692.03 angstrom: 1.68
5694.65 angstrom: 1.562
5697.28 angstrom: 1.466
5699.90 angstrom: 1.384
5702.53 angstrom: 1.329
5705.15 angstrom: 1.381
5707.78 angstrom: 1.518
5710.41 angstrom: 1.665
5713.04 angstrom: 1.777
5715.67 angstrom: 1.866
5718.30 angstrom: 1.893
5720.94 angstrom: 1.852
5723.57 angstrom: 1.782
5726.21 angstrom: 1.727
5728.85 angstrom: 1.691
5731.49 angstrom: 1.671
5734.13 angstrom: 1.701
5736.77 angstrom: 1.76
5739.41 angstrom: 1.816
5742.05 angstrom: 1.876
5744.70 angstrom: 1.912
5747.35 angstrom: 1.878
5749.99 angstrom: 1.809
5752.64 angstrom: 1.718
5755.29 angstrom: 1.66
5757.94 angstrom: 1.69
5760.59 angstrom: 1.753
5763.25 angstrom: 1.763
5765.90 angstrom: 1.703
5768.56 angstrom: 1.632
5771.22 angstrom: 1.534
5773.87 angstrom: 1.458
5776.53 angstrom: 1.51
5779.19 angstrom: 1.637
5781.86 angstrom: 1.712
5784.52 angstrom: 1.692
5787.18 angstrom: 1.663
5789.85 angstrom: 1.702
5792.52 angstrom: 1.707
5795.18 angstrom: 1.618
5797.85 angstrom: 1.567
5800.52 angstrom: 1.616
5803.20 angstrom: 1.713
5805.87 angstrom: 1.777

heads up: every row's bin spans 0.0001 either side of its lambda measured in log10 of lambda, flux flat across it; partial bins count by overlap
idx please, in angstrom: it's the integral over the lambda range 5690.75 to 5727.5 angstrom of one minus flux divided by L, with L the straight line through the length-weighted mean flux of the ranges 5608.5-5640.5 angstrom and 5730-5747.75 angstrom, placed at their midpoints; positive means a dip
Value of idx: 2.3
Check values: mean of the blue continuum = 1.6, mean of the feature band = 1.63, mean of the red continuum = 1.8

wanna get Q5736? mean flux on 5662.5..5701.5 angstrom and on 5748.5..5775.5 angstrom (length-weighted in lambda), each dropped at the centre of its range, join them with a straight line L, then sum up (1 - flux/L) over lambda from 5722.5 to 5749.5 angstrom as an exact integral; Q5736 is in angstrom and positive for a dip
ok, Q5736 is -1.9 angstrom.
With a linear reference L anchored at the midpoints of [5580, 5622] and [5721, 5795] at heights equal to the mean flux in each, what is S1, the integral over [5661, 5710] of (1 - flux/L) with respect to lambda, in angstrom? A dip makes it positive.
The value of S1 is 3.4 angstrom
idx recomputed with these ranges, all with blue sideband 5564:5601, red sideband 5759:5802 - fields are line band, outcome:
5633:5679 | 2.24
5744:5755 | -0.97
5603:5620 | 1.30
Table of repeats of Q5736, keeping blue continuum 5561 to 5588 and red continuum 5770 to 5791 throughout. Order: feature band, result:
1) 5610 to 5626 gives 0.7 angstrom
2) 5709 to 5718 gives -0.7 angstrom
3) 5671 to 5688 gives -1.0 angstrom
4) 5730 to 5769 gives -3.1 angstrom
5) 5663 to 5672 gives 0.7 angstrom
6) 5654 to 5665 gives 0.3 angstrom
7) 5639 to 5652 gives 0.1 angstrom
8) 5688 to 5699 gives 0.4 angstrom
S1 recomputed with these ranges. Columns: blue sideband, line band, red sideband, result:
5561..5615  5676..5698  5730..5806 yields 0.06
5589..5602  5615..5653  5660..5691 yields 3.27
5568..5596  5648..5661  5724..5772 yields 0.95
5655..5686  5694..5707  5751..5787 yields 1.92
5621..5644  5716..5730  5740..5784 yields -1.04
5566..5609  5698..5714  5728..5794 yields 2.02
